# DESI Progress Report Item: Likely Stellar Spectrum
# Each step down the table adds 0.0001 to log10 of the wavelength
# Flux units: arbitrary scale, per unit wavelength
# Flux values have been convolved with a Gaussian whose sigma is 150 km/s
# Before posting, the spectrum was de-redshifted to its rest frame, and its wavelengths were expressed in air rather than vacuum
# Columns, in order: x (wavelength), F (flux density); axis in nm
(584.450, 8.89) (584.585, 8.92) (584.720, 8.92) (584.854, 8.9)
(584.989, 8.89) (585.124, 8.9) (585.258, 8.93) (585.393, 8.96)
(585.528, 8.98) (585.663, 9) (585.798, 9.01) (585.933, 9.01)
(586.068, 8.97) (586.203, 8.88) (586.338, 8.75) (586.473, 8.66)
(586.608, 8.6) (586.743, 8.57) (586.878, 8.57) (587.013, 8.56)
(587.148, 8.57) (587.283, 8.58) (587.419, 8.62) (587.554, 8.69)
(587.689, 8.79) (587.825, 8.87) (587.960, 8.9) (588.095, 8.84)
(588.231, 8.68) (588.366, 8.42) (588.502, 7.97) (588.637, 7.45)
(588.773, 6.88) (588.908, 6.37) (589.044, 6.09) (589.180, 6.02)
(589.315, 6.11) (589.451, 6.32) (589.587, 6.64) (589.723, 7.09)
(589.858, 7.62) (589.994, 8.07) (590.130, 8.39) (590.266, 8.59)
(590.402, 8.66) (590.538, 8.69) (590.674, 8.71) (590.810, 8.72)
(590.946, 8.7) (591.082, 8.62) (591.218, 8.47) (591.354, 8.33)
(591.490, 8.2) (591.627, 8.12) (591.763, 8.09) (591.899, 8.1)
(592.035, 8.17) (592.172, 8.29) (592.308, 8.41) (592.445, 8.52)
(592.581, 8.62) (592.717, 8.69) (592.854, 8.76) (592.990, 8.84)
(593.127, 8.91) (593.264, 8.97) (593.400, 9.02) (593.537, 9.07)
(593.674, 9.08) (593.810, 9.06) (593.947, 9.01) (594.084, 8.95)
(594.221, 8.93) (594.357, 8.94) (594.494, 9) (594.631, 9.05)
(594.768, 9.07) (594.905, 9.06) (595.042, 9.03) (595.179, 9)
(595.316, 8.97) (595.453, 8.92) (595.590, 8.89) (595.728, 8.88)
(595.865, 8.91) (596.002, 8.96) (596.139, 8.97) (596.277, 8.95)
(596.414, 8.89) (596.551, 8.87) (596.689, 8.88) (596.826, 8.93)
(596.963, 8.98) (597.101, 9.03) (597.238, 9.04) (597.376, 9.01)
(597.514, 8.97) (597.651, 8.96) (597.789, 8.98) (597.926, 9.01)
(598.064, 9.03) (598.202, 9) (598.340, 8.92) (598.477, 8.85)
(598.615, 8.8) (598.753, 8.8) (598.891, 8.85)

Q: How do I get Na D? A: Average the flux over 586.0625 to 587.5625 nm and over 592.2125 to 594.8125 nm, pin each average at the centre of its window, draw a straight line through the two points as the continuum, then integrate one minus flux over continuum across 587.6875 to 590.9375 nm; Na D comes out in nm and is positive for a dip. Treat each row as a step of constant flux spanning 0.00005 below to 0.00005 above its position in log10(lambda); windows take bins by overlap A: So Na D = 0.356 nm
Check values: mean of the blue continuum 8.66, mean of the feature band 7.78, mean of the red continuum 8.88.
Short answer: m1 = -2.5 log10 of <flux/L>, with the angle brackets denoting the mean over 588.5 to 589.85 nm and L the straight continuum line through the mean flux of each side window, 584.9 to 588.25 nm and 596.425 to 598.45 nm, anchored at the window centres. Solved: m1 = 0.30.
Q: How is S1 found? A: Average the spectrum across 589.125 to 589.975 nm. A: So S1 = 6.73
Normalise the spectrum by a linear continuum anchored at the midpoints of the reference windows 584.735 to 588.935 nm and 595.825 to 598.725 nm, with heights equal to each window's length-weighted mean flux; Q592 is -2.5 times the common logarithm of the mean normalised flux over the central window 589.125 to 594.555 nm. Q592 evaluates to 0.05 mag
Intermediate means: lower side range 8.6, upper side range 8.95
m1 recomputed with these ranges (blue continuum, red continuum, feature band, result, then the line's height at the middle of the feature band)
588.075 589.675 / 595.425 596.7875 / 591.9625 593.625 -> -0.08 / 8.08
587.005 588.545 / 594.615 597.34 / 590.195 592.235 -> 0.04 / 8.77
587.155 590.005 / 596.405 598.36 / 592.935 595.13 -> -0.06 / 8.48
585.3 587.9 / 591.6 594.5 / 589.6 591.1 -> 0.06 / 8.74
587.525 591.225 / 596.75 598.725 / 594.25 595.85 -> -0.04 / 8.62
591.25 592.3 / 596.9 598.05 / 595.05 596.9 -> -0.02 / 8.79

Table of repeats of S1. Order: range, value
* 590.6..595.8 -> 8.74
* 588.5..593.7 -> 8.06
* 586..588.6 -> 8.64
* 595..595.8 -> 8.94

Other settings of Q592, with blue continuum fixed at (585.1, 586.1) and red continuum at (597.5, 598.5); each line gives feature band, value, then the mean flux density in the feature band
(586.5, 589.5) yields 0.131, 7.95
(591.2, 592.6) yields 0.087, 8.28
